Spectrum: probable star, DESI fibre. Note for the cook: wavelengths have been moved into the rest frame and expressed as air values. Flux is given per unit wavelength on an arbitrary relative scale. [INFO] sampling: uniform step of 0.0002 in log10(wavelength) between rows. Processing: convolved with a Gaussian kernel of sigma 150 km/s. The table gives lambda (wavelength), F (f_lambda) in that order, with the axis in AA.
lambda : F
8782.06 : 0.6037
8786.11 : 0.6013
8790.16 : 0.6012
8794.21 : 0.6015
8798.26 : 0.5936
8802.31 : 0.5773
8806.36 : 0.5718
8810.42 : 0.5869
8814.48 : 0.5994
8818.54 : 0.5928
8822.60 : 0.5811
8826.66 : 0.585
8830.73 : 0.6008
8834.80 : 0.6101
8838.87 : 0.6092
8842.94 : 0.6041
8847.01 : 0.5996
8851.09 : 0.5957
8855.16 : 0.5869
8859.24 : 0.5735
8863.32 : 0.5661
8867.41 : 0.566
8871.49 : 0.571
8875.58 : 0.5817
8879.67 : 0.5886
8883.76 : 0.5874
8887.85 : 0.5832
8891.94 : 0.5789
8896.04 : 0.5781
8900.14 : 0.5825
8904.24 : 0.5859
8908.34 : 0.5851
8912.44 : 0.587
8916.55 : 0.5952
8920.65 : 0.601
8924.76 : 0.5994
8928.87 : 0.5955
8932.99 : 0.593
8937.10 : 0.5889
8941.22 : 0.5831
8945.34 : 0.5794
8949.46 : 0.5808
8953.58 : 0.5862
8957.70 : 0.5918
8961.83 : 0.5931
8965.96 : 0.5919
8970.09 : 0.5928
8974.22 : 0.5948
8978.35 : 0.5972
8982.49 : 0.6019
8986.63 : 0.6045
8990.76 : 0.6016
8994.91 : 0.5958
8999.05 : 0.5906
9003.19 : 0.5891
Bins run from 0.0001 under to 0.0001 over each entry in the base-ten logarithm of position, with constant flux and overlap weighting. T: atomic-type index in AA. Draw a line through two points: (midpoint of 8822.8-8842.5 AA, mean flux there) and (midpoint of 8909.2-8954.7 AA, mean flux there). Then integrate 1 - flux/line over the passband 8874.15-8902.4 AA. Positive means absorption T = 0.5 AA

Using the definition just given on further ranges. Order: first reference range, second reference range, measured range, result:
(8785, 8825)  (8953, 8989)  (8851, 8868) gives 0.4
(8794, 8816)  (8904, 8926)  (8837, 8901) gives 0.6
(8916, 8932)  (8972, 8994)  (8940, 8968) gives 0.6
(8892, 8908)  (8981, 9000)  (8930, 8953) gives 0.2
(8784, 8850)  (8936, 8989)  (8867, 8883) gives 0.4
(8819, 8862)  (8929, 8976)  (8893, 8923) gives 0.2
